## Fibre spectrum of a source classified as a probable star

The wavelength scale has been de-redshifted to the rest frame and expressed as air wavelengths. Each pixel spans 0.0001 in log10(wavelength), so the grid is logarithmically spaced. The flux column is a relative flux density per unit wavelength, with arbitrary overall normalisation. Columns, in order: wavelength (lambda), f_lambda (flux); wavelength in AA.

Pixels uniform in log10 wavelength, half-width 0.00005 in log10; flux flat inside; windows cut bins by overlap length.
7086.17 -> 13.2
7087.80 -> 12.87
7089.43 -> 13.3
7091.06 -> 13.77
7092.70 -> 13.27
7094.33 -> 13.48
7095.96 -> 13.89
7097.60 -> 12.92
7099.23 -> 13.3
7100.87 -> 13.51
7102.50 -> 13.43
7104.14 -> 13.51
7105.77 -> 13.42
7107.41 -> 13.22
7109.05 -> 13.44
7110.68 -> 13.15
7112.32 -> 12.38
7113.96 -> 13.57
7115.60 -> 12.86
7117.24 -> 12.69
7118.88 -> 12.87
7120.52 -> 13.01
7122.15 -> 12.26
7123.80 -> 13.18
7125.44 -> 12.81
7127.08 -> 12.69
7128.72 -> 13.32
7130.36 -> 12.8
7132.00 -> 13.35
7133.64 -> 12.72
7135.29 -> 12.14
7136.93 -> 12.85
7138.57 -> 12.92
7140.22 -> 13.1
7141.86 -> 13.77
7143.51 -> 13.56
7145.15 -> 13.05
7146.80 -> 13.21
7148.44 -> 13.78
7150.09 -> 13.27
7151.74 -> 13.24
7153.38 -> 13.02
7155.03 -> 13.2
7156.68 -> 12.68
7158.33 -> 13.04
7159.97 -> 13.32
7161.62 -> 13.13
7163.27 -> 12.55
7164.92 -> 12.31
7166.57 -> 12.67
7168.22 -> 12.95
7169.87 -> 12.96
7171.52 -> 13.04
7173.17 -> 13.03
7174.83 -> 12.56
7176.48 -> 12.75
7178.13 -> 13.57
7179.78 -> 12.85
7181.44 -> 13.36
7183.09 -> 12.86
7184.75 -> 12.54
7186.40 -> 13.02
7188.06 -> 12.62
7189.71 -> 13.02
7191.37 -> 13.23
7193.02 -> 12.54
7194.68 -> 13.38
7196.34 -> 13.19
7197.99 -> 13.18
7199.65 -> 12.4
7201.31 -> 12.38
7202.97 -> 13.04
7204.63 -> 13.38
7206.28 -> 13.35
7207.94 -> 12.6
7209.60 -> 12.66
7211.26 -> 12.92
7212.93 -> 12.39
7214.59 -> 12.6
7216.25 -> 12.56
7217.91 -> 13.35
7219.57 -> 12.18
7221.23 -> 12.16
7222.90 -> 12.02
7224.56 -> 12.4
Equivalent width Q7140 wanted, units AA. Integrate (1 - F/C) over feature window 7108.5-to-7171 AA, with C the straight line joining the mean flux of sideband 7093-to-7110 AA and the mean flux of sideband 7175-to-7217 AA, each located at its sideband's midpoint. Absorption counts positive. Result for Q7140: 1.0 AA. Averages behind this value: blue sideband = 13.4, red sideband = 12.9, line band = 13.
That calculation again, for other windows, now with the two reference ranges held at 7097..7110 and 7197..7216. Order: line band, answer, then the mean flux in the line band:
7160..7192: 0.2 AA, 12.9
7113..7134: 0.5 AA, 12.9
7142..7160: -0.2 AA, 13.2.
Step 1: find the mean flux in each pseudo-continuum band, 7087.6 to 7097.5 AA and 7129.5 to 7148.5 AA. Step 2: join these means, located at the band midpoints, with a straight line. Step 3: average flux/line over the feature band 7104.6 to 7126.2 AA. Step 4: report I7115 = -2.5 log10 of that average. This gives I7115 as 0.022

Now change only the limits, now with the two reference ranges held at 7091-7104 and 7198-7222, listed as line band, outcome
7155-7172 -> 0.011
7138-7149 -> -0.016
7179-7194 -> -0.002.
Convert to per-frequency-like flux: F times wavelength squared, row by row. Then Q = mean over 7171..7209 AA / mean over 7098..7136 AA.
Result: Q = 1.0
